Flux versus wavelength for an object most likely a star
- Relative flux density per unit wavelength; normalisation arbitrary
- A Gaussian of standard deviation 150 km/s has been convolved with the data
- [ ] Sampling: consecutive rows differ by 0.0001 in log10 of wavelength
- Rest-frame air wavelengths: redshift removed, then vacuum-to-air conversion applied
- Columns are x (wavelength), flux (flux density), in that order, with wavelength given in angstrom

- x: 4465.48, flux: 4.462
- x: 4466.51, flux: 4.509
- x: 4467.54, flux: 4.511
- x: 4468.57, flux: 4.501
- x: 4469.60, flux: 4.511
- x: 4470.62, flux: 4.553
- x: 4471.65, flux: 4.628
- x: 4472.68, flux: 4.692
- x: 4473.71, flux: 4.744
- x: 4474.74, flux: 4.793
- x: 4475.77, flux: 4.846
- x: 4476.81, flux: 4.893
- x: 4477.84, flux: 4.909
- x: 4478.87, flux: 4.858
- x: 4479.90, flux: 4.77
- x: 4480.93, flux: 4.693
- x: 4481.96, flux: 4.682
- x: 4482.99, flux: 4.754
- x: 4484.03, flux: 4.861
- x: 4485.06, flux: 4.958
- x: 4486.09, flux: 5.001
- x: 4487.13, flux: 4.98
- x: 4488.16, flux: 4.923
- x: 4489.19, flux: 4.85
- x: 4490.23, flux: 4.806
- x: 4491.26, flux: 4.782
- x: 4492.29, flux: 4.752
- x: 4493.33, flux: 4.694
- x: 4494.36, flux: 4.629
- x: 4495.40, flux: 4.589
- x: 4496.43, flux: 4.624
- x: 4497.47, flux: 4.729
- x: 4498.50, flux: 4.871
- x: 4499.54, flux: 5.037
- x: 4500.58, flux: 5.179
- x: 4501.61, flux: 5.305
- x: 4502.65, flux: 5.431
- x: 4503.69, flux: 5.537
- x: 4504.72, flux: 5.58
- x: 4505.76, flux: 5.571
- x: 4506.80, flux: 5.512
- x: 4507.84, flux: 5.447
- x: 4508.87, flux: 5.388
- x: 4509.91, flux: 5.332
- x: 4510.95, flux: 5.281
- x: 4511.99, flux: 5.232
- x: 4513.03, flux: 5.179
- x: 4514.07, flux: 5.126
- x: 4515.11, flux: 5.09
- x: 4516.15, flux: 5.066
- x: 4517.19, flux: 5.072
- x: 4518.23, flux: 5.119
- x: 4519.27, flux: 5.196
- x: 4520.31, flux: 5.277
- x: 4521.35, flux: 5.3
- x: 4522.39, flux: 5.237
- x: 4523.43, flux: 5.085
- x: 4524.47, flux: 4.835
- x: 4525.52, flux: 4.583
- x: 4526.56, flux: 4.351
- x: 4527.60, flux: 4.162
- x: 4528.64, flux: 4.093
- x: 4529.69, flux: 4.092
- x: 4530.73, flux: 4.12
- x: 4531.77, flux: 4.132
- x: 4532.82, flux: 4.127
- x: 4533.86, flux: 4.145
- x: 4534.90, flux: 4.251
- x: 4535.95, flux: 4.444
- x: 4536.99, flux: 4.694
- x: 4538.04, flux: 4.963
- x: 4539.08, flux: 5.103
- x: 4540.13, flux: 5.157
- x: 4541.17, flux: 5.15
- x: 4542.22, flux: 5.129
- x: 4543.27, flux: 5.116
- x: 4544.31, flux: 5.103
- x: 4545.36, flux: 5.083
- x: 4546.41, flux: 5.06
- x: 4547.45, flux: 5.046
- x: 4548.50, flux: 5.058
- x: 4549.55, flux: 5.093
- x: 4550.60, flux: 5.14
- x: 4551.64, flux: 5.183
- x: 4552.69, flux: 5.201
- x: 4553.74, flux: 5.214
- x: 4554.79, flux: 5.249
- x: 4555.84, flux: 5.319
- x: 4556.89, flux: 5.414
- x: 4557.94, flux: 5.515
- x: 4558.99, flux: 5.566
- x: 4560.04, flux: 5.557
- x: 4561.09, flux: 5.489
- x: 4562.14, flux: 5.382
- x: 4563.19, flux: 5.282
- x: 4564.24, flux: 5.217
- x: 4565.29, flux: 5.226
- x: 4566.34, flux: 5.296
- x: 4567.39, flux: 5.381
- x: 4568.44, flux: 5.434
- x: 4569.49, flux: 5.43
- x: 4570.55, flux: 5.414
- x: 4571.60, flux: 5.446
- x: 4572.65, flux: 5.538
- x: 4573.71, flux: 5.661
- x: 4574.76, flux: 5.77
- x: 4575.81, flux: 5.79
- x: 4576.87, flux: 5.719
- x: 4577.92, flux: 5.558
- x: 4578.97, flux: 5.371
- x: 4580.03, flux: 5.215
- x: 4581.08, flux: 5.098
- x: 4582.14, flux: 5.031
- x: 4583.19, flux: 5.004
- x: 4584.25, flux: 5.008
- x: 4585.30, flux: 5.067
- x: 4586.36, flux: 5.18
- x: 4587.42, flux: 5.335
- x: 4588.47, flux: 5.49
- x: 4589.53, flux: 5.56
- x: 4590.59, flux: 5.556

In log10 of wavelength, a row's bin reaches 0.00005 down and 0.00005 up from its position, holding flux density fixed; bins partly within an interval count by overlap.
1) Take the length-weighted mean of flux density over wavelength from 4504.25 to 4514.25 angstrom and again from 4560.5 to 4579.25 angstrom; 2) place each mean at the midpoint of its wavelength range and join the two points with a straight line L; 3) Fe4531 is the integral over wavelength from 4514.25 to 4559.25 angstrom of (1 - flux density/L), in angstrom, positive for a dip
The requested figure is 4.2 angstrom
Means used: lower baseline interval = 5.37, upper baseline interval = 5.47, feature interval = 4.91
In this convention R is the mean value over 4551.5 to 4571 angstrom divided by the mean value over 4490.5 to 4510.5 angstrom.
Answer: 1.05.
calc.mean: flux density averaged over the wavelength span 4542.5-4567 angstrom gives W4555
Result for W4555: 5.25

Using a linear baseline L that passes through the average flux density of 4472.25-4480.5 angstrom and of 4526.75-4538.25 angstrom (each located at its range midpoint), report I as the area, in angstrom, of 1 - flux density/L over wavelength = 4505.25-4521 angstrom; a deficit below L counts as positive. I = -2.8 angstrom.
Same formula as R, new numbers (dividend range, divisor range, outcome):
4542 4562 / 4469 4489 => 1.09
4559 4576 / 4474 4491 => 1.13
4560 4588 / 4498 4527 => 1.03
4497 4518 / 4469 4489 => 1.09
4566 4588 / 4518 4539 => 1.16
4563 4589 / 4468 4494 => 1.12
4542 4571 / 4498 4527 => 1.02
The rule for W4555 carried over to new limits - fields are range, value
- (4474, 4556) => 4.94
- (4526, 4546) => 4.6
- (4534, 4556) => 5.02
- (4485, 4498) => 4.79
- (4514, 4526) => 5.08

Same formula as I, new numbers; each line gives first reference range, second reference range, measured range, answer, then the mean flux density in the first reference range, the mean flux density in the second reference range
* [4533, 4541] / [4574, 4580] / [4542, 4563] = -0.9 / 4.68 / 5.61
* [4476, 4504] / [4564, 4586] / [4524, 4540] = 2.2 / 4.89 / 5.37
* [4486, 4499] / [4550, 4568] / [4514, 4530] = 0.5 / 4.78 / 5.33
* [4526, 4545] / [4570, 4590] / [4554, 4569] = -1.0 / 4.58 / 5.38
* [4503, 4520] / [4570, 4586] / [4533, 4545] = 1.1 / 5.3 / 5.38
